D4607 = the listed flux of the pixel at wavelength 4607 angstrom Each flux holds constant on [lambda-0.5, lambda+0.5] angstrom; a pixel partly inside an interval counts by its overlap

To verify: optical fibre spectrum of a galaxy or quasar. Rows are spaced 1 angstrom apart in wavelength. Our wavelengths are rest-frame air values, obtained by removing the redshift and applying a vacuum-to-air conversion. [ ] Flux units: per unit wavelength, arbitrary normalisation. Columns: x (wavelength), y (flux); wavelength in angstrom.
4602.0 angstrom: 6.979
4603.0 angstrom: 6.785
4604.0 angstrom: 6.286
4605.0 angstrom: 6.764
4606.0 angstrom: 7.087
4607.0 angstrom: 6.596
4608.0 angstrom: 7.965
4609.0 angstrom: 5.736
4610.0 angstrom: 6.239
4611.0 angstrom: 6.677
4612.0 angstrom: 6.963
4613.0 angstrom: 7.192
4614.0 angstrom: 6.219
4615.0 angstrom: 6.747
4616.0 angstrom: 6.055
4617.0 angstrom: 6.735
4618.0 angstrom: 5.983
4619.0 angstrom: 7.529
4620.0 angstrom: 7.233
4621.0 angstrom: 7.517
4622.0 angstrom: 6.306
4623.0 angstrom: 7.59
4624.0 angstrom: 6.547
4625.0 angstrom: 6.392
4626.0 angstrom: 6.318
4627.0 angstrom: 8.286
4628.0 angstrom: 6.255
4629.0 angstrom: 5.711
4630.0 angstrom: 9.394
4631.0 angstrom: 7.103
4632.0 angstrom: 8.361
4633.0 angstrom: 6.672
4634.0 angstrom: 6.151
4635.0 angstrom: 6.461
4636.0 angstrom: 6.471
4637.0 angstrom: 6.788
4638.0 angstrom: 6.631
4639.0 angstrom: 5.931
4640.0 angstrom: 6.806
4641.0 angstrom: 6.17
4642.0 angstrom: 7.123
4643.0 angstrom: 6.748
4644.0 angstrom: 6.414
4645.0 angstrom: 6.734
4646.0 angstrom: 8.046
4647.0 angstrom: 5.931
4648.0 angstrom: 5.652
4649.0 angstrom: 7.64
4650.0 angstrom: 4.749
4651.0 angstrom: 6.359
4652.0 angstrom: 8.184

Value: 6.596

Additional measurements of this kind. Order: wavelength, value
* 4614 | 6.219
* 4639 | 5.931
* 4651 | 6.359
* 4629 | 5.711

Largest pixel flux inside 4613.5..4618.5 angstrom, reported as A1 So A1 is 6.747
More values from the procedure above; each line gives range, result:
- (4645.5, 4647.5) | 8.046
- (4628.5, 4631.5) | 9.394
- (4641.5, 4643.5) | 7.123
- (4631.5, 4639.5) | 8.361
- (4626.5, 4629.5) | 8.286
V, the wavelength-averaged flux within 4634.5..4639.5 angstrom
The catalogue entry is 6.46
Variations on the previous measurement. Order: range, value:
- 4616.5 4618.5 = 6.36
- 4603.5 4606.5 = 6.71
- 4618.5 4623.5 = 7.23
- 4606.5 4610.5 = 6.63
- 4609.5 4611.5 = 6.46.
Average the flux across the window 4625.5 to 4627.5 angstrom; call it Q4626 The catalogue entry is 7.3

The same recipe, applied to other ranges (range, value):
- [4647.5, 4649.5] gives 6.65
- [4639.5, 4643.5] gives 6.71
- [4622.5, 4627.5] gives 7.03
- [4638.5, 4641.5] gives 6.3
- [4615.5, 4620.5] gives 6.71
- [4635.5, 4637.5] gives 6.63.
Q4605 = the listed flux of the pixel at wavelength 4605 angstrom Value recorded 6.764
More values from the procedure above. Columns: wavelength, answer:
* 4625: 6.392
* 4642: 7.123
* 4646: 8.046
